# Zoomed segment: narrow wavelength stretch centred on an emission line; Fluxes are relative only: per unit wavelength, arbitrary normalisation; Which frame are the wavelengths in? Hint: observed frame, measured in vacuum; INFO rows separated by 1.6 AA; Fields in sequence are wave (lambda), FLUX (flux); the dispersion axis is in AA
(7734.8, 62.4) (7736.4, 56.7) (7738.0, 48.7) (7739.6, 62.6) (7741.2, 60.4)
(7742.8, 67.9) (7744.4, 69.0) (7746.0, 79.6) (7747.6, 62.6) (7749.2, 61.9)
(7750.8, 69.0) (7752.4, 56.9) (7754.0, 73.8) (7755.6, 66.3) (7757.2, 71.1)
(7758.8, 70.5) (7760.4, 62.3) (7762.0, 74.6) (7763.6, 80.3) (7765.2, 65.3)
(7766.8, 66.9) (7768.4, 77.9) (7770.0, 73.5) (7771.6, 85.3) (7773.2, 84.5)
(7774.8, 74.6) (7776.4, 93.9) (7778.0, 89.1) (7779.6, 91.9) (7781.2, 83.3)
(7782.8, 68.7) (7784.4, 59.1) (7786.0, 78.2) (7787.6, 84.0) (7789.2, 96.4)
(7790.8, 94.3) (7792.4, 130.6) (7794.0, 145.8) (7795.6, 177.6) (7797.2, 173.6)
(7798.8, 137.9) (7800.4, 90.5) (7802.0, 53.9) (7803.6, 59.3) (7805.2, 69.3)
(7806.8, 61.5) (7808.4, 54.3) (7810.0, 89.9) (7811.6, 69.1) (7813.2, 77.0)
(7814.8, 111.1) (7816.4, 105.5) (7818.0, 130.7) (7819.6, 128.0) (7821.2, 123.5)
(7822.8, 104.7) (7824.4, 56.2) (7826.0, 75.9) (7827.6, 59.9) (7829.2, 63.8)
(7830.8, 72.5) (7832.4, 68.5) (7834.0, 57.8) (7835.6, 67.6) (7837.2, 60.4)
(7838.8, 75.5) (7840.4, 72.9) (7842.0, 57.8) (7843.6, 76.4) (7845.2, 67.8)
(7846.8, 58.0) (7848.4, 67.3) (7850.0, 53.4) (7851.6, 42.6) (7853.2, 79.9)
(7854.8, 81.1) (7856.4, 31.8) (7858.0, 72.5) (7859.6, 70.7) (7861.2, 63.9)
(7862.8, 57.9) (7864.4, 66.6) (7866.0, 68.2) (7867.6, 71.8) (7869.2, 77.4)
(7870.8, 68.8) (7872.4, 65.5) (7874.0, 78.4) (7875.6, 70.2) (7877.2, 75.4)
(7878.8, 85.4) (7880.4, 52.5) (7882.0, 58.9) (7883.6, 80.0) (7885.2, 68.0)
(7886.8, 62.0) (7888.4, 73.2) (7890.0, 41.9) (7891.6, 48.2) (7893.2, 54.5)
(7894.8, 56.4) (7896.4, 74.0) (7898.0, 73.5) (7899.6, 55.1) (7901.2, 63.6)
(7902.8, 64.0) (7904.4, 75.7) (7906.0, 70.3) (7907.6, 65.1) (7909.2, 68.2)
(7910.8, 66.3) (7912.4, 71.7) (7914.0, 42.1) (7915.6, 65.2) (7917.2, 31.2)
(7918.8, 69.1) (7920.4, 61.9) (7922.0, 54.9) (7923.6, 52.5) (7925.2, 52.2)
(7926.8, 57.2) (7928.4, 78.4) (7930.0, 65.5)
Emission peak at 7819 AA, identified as [N II] 6583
